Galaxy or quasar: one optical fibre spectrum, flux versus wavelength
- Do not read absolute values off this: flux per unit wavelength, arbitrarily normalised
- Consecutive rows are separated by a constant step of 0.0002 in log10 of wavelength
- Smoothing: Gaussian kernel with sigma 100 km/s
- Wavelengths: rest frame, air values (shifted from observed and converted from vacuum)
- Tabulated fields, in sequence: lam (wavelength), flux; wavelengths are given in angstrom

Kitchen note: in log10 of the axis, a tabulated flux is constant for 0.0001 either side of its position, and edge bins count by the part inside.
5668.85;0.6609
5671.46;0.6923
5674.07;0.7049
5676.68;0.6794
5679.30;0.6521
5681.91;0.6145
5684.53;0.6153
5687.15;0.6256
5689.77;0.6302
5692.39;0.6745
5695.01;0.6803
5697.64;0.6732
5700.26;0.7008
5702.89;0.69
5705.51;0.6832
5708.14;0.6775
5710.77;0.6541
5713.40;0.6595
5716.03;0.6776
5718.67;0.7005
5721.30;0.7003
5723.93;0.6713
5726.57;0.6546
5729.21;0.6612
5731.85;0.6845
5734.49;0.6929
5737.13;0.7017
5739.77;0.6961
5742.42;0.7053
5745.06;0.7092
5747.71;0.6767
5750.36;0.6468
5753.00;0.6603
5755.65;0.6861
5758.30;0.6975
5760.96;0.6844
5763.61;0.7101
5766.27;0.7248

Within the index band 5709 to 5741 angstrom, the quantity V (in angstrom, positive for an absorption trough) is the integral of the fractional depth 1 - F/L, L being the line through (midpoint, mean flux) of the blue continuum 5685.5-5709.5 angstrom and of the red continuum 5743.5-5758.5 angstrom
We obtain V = -0.2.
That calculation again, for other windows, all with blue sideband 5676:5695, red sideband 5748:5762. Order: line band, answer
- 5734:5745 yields -0.54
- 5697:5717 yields -0.74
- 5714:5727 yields -0.44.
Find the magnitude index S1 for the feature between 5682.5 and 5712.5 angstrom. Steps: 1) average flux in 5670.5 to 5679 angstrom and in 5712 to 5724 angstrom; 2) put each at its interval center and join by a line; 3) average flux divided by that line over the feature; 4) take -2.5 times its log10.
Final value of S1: 0.04 mag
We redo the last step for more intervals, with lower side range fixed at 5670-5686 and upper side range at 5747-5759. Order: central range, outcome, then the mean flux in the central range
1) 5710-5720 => -0.01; 0.674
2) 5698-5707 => -0.04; 0.69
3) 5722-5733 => 0.00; 0.669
